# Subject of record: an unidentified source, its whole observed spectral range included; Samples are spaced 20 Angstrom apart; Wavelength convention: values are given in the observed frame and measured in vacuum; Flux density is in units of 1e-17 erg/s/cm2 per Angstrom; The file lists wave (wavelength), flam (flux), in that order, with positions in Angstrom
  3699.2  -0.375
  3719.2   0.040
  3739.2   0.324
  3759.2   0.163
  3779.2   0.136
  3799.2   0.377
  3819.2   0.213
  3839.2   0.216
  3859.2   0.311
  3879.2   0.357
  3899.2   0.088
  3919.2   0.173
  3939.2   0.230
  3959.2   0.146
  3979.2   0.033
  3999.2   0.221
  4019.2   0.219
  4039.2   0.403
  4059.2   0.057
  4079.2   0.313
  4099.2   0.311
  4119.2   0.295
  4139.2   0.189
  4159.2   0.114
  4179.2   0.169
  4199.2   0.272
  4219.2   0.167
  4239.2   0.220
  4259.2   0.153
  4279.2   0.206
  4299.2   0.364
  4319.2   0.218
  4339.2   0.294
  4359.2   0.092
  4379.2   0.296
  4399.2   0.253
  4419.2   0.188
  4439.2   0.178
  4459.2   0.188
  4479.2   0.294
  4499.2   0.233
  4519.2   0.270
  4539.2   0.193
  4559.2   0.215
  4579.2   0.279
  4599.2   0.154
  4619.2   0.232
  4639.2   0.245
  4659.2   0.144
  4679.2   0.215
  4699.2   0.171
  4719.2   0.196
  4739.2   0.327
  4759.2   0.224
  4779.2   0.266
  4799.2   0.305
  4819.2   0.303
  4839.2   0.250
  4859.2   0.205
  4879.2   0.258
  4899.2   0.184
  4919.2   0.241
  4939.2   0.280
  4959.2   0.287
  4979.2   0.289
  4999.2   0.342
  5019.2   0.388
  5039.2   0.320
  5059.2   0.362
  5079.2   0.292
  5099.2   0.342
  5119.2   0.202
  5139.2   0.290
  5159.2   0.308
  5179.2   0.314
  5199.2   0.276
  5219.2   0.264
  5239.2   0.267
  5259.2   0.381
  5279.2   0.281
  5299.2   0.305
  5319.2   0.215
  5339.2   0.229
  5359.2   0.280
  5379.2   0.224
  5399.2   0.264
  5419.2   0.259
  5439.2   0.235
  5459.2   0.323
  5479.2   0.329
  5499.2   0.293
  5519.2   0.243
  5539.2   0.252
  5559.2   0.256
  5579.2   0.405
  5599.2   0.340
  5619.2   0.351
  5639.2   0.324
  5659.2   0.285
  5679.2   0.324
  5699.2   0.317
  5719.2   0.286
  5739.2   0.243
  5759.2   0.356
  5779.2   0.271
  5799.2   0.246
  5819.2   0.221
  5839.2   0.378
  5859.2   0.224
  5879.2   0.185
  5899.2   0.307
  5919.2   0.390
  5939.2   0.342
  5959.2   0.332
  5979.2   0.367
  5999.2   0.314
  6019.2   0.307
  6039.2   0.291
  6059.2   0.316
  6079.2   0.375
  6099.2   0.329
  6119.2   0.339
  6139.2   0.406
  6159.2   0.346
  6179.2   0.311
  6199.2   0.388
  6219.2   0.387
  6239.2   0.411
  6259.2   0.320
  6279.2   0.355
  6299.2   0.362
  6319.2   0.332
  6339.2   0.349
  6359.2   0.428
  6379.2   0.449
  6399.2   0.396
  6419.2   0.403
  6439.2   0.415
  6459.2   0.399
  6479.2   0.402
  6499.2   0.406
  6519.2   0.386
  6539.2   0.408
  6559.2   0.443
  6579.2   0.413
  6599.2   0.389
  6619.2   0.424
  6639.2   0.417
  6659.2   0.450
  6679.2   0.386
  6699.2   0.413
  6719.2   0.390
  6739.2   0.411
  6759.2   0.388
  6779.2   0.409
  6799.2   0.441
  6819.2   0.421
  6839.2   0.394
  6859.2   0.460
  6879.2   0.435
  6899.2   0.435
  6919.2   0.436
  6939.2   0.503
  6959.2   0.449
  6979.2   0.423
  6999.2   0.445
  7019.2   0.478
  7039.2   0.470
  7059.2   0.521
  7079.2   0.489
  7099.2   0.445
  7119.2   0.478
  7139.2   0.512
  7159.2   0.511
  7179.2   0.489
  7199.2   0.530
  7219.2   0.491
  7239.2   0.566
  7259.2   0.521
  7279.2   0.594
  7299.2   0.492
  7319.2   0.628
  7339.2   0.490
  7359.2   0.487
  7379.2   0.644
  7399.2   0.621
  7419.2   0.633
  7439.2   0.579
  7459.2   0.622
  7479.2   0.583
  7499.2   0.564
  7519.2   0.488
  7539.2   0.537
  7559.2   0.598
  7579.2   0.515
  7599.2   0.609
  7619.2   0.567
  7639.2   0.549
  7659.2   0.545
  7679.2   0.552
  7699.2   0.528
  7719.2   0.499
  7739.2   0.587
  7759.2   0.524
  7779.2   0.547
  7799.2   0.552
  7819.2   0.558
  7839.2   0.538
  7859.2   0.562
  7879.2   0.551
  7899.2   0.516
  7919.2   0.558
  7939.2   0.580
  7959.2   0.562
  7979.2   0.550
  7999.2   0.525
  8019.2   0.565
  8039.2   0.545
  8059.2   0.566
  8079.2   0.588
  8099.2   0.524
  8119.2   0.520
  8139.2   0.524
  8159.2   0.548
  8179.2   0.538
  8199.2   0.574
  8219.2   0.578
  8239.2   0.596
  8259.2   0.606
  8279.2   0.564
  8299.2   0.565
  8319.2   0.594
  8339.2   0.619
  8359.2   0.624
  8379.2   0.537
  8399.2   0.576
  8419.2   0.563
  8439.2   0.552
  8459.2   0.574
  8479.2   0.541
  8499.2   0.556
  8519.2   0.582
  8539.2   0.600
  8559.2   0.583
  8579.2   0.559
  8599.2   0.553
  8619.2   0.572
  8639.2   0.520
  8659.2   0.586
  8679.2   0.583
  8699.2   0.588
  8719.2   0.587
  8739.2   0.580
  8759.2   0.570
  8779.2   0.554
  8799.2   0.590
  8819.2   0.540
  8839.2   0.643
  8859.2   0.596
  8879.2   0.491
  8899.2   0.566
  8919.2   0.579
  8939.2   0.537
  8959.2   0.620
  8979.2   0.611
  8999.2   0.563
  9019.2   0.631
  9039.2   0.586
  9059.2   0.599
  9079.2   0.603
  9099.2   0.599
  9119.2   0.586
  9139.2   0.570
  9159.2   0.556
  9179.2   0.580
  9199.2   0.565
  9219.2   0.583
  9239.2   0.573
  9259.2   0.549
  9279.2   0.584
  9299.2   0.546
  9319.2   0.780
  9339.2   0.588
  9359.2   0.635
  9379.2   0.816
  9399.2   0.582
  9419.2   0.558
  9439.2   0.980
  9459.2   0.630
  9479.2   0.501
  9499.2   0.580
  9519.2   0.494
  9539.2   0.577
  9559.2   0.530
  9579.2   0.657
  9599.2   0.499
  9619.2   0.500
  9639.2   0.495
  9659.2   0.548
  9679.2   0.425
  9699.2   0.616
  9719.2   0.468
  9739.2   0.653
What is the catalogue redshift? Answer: 0.573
